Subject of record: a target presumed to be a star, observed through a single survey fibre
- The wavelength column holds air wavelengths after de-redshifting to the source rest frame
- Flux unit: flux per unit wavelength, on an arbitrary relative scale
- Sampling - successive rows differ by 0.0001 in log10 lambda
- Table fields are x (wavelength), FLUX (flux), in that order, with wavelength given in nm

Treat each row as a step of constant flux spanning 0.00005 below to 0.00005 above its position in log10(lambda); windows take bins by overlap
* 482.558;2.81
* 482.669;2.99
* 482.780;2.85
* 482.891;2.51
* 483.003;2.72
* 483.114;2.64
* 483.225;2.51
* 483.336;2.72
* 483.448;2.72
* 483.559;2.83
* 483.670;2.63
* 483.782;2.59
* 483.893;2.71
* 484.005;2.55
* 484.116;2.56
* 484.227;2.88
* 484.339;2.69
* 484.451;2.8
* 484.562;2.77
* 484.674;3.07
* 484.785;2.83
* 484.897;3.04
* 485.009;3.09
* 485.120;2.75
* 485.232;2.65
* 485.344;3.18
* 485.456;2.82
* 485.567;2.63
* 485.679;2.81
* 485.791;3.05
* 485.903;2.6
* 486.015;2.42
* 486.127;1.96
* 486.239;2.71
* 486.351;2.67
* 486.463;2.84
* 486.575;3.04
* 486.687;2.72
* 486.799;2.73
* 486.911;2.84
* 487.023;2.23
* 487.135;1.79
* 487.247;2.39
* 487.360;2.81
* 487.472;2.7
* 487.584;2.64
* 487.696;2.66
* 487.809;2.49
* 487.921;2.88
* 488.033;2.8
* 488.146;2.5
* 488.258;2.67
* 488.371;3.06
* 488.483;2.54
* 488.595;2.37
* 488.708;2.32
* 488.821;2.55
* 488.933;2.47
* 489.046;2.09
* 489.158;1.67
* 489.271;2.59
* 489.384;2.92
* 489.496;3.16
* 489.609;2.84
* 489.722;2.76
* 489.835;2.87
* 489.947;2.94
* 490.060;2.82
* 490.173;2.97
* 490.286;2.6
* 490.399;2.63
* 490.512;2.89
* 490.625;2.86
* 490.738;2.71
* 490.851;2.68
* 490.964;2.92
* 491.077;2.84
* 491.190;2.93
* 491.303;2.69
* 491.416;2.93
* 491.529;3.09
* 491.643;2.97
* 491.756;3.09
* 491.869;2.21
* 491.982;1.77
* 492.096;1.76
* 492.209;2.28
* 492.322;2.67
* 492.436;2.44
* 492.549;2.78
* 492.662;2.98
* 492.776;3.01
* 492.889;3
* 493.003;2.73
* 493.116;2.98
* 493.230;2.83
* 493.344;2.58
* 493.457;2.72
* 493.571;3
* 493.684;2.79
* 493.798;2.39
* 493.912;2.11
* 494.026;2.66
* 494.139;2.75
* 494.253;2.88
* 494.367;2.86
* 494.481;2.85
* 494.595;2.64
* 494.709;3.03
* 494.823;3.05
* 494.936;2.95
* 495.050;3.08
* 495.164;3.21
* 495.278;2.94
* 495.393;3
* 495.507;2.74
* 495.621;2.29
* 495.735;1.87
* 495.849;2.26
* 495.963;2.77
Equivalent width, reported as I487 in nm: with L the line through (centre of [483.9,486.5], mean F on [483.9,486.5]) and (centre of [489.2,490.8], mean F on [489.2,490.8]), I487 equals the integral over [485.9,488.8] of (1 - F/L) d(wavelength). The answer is 0.20 nm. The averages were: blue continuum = 2.75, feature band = 2.59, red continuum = 2.81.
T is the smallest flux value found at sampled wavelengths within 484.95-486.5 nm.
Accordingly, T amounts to 1.96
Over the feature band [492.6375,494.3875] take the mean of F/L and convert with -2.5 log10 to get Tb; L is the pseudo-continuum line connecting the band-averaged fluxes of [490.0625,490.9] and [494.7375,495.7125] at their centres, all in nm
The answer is 0.03 mag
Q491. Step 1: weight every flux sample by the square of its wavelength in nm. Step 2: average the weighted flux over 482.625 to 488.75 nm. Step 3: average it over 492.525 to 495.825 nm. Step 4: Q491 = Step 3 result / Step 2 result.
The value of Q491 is 1.07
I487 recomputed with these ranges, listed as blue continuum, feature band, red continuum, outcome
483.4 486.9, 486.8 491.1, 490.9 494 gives 0.12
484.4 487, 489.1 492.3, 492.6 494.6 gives 0.09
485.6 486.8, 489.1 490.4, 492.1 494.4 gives -0.02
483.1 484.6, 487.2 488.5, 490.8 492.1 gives 0.00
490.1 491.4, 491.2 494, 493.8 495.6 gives 0.15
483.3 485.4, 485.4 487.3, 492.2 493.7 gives 0.13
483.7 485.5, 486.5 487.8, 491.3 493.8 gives 0.08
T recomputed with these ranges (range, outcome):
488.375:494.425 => 1.67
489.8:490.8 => 2.6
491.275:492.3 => 1.76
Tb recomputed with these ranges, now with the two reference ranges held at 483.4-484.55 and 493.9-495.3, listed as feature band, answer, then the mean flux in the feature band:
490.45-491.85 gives -0.02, 2.86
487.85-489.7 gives 0.07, 2.59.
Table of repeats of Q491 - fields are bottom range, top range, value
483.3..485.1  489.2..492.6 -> 1.00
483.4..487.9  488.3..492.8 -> 1.01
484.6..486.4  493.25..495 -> 1.03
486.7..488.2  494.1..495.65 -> 1.15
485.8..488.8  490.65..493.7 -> 1.07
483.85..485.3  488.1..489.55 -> 0.92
